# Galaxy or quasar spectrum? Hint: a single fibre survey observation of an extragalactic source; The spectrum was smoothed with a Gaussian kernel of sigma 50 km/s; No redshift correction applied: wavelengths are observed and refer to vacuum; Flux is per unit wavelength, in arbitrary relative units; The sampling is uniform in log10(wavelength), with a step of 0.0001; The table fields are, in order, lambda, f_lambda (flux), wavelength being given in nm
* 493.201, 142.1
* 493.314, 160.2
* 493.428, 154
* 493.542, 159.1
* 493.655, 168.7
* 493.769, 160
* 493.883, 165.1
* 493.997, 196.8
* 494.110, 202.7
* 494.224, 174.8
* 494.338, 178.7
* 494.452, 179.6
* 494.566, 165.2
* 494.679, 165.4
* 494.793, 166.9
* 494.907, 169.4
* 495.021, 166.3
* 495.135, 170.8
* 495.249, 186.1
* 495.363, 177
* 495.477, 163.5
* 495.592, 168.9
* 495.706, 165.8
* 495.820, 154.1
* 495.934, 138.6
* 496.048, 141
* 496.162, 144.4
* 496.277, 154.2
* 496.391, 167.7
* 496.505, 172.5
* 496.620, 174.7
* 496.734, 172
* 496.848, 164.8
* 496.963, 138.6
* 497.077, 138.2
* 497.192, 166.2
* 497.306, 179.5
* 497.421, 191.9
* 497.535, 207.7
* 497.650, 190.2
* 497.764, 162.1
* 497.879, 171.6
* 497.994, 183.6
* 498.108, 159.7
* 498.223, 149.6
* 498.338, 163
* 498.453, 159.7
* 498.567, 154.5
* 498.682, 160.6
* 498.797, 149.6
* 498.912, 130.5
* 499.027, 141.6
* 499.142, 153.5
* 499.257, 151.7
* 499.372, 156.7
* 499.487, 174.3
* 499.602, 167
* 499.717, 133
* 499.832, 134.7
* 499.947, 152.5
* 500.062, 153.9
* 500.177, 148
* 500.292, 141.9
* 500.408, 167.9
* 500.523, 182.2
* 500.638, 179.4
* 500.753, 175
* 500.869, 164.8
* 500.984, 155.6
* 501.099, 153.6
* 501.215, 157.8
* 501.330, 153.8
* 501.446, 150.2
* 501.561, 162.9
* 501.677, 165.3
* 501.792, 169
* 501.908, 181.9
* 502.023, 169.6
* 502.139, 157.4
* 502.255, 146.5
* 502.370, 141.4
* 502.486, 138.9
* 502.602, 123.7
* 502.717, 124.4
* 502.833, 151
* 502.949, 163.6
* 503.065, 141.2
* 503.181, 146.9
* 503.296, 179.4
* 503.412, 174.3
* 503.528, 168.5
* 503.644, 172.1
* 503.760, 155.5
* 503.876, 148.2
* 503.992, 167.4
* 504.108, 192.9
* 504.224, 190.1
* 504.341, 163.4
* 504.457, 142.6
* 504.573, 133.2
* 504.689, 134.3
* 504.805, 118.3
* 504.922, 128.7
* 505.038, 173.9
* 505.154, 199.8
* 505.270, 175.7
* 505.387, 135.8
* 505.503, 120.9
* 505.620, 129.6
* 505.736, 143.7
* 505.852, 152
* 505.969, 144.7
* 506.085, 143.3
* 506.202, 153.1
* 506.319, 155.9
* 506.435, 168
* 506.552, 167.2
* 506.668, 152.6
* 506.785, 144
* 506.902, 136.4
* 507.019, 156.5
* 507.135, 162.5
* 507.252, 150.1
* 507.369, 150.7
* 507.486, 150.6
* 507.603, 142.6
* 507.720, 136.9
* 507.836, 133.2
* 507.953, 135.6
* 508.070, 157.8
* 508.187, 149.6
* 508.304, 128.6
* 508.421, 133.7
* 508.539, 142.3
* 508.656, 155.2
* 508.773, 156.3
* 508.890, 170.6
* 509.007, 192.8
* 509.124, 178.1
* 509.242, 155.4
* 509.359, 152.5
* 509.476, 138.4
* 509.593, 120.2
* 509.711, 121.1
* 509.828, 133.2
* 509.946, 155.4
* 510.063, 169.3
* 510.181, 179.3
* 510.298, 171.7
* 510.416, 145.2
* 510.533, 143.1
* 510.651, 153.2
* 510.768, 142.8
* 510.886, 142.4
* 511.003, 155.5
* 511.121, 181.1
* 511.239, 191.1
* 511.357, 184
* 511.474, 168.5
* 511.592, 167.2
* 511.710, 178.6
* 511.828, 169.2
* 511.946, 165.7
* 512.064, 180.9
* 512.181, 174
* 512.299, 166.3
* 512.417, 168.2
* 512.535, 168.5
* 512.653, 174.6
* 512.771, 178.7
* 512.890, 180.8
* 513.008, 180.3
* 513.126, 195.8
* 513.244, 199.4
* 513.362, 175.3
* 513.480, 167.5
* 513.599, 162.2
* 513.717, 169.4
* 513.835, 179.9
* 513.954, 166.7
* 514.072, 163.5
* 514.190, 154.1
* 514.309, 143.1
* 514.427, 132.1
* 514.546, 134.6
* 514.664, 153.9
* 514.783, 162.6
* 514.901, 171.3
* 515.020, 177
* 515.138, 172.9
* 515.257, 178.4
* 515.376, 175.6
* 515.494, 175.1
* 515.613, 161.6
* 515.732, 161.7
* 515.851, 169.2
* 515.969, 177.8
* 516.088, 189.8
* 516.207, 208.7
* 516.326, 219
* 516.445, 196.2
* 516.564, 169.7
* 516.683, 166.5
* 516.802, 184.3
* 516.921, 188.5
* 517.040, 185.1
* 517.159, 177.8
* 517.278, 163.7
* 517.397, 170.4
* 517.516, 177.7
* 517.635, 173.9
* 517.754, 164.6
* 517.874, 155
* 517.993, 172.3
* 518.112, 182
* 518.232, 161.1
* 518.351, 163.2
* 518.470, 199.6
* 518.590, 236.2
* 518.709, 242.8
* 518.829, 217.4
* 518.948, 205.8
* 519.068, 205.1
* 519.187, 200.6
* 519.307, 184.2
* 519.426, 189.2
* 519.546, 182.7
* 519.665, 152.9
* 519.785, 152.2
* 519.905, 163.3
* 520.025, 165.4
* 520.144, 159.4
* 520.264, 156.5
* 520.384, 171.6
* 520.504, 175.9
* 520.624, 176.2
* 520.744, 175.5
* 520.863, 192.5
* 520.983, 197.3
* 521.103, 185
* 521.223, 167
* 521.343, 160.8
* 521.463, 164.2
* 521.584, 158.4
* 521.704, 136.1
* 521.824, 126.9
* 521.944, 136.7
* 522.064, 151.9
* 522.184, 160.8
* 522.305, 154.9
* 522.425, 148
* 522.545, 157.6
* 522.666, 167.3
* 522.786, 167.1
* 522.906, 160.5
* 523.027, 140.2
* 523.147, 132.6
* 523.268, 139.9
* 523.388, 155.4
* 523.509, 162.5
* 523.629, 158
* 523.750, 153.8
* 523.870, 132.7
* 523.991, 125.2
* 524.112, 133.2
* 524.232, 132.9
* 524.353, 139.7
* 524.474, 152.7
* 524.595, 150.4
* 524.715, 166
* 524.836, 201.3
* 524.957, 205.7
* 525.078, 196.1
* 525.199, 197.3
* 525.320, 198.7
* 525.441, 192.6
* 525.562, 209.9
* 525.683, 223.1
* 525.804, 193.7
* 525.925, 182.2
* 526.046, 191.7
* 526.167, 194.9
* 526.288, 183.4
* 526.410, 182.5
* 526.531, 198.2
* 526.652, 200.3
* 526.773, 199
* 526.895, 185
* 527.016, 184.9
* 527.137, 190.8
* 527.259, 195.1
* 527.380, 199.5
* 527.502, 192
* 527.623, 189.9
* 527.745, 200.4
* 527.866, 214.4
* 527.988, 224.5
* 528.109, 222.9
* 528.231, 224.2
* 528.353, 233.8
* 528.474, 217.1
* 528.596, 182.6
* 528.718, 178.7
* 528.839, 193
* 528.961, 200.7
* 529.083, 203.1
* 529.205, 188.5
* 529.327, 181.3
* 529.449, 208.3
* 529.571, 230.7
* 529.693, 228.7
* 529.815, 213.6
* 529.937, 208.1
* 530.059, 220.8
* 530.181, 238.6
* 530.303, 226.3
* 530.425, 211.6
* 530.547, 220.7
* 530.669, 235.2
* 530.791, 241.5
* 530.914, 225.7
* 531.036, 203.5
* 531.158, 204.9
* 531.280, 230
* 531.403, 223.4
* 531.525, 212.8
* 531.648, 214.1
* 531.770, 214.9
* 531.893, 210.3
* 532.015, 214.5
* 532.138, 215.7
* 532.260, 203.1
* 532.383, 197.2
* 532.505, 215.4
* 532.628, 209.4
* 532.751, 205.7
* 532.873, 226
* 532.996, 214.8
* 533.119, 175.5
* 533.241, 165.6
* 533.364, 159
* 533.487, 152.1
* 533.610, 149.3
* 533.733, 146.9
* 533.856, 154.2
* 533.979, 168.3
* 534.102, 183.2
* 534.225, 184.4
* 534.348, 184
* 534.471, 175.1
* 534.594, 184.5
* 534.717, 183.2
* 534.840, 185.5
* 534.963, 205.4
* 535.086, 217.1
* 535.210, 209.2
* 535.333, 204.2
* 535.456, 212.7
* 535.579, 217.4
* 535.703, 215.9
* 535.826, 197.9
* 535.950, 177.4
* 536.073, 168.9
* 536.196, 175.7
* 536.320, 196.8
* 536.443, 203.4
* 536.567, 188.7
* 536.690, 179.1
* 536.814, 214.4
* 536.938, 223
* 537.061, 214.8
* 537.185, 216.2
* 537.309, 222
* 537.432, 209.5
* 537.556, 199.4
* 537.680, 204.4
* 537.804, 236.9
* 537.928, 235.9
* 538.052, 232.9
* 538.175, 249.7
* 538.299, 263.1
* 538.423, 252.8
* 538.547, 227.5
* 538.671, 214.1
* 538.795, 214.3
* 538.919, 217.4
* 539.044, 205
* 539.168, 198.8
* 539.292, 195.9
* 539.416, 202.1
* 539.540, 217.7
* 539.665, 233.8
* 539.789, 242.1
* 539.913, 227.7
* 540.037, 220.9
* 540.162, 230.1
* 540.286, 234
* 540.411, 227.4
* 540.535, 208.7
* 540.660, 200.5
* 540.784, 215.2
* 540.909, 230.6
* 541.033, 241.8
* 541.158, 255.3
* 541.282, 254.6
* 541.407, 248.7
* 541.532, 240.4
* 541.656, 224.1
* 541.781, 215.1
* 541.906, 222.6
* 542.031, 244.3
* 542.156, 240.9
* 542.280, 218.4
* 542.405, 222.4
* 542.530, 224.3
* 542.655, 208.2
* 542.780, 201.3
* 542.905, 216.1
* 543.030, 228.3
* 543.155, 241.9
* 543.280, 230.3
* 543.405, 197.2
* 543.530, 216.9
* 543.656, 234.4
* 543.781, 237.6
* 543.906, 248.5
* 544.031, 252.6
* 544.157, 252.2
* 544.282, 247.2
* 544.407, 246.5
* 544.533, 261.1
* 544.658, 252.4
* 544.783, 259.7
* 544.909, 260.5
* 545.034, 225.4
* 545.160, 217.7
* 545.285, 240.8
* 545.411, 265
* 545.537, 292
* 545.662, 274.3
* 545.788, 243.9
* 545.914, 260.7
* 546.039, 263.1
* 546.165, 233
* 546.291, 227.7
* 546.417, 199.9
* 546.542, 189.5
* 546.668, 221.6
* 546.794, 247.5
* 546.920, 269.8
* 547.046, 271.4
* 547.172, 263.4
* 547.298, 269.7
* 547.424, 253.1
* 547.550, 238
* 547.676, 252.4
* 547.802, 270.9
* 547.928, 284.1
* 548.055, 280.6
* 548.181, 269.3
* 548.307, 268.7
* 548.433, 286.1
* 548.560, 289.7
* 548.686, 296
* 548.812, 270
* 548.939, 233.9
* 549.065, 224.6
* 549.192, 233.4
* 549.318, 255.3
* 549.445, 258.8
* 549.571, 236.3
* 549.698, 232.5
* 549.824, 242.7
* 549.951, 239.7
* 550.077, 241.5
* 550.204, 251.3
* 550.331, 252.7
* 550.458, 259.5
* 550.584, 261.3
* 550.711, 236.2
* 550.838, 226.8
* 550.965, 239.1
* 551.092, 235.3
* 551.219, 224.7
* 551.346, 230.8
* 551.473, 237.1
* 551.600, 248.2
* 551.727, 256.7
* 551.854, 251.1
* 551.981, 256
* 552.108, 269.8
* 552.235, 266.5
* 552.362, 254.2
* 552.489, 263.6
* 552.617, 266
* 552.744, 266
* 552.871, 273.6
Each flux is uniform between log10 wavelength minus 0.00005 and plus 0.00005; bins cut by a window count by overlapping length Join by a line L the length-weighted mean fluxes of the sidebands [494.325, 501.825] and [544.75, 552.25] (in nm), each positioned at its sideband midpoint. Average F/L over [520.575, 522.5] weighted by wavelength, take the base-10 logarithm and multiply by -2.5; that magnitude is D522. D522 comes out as 0.25 mag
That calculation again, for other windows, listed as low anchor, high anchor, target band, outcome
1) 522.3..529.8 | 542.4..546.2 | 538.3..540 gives 0.02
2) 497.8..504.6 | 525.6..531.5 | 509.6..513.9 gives 0.06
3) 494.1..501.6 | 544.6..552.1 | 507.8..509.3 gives 0.18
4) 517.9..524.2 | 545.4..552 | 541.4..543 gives 0.03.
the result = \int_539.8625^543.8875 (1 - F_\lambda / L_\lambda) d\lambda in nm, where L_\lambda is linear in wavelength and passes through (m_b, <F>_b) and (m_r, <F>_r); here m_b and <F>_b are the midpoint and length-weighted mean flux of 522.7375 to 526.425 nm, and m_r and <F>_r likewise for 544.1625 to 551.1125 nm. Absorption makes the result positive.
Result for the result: 0.07 nm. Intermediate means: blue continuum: 169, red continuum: 251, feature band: 227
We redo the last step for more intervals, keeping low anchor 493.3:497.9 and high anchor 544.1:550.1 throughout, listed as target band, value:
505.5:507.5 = 0.39 nm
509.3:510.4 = 0.25 nm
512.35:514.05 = 0.18 nm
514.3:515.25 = 0.20 nm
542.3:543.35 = 0.10 nm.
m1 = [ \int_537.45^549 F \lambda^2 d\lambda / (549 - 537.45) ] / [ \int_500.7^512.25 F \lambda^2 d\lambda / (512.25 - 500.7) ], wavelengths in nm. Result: 1.77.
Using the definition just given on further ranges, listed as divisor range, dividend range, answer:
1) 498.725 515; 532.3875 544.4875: 1.53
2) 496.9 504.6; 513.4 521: 1.18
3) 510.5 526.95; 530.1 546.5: 1.36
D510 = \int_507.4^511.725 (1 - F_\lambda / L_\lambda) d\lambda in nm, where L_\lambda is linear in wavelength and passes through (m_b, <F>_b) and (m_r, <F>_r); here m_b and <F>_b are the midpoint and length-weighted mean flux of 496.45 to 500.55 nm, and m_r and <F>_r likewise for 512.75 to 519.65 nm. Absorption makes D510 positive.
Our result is 0.45 nm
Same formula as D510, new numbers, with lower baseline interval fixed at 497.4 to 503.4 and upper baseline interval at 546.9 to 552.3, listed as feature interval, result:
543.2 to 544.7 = 0.02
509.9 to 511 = 0.14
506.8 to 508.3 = 0.23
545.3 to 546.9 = 0.02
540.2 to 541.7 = 0.03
